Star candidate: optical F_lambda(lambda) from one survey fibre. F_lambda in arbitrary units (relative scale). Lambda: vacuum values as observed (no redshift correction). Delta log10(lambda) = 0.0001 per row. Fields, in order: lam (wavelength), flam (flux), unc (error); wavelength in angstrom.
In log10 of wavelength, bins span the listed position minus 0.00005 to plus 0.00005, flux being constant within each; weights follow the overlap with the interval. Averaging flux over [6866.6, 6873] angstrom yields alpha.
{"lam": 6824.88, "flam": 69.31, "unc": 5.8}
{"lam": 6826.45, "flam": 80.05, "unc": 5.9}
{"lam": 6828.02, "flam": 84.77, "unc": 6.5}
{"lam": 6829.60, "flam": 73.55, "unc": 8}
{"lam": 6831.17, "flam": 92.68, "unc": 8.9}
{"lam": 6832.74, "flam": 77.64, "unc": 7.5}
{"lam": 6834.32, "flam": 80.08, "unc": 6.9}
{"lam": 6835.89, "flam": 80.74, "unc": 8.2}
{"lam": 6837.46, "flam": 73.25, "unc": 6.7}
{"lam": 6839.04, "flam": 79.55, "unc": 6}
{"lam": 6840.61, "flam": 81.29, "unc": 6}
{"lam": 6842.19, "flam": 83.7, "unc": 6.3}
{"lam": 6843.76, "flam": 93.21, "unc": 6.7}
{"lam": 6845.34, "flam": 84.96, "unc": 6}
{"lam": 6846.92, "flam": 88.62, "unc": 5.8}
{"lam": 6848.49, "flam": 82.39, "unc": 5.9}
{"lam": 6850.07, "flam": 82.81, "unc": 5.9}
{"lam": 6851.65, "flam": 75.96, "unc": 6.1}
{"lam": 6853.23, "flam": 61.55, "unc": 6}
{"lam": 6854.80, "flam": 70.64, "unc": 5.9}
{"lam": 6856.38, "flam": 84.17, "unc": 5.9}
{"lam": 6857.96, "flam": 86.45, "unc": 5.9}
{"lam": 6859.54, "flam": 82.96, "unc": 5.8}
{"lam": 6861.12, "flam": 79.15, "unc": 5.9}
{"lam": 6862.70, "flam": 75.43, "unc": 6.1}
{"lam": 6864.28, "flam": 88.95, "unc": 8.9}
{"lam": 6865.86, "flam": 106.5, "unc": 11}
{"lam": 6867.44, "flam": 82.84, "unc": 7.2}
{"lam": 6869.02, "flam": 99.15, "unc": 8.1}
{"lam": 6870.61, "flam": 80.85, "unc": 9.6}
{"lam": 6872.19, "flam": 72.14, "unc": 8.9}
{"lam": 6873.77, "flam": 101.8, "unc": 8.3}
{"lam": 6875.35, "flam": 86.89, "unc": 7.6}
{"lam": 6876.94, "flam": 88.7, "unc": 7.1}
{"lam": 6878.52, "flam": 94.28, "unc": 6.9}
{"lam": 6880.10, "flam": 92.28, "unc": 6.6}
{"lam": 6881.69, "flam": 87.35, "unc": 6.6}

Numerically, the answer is 84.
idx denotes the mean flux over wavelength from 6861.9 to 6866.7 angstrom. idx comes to 90.2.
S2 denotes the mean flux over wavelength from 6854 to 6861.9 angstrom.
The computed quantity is 80.7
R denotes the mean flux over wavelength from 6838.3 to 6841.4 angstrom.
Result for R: 80.5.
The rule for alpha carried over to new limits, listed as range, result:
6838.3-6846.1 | 84.6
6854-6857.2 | 77.5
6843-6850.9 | 86.3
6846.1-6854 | 78.3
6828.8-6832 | 83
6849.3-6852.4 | 79.3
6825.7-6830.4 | 79.5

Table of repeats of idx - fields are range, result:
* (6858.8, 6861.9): 81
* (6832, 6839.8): 78.2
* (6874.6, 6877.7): 87.6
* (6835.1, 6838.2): 77.3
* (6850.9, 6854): 68.7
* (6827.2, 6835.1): 81.7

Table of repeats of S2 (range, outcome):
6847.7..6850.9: 82.6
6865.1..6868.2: 94.7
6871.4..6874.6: 87.2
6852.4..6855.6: 66.4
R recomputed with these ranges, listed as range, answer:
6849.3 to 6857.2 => 75.1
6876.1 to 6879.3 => 91.3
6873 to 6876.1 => 94.5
